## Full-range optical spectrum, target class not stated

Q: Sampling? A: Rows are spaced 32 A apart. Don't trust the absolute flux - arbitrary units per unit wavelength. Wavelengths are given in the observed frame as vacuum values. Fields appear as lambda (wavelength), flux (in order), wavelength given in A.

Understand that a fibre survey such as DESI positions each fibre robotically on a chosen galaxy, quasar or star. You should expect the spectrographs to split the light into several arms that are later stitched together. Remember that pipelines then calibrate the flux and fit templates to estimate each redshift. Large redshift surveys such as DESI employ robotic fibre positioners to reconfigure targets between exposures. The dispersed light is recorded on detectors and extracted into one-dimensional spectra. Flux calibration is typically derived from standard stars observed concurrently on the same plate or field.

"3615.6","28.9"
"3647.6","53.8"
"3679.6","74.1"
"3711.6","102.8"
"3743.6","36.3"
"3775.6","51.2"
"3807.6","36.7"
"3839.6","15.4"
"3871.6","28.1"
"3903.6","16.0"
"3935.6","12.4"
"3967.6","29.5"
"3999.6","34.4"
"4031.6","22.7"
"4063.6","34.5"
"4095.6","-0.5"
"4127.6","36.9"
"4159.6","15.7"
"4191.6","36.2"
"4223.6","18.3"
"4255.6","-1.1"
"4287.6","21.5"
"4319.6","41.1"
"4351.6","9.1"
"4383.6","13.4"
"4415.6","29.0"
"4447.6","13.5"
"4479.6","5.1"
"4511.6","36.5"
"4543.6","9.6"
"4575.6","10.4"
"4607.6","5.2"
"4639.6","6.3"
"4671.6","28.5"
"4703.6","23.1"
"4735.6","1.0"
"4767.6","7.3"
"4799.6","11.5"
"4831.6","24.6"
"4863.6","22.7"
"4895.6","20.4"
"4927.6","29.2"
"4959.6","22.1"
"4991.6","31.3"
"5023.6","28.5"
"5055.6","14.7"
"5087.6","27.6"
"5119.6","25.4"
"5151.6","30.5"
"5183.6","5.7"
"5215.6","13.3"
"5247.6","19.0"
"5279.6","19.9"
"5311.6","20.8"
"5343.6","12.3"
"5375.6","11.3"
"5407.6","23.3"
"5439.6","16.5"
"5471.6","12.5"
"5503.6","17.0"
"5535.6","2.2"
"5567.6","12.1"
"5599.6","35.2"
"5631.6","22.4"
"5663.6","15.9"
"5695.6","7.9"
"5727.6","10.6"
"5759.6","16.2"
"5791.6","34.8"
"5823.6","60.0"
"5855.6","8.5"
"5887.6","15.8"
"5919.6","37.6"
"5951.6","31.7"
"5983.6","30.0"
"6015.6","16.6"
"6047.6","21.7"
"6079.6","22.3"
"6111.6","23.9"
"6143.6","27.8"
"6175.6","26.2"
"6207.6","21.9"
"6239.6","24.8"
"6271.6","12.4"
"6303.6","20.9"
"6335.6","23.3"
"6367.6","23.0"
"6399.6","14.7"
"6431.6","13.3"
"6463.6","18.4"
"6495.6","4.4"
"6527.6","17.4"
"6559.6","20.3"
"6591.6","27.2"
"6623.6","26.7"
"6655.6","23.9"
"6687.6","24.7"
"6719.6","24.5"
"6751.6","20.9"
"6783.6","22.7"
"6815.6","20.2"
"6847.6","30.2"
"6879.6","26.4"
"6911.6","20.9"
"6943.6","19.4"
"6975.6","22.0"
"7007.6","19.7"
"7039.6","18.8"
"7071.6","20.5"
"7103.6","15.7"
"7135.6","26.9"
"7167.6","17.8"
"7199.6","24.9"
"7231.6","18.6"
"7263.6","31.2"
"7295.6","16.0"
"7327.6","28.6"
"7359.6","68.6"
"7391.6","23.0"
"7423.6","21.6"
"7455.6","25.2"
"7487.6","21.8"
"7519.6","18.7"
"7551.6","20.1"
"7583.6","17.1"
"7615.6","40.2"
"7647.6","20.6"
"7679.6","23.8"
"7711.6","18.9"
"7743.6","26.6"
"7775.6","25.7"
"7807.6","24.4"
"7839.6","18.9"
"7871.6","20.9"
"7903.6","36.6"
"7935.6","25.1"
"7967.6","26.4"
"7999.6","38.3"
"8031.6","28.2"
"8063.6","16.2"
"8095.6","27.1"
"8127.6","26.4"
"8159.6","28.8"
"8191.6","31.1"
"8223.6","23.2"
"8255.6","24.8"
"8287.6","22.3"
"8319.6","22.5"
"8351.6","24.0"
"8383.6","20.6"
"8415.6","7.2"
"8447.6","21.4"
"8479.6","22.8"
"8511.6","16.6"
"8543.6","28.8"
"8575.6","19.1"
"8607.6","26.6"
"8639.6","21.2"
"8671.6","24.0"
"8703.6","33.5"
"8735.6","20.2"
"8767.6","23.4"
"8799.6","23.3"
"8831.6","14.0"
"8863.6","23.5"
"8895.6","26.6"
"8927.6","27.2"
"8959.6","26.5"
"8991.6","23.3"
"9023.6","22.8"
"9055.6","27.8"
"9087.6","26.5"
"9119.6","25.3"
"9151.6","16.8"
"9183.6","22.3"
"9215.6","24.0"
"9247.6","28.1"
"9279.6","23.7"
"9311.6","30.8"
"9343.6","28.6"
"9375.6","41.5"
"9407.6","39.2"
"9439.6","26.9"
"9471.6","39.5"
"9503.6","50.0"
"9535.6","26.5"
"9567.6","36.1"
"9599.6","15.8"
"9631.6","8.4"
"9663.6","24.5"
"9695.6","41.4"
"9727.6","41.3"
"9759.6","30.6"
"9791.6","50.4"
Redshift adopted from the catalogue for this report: 0.97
